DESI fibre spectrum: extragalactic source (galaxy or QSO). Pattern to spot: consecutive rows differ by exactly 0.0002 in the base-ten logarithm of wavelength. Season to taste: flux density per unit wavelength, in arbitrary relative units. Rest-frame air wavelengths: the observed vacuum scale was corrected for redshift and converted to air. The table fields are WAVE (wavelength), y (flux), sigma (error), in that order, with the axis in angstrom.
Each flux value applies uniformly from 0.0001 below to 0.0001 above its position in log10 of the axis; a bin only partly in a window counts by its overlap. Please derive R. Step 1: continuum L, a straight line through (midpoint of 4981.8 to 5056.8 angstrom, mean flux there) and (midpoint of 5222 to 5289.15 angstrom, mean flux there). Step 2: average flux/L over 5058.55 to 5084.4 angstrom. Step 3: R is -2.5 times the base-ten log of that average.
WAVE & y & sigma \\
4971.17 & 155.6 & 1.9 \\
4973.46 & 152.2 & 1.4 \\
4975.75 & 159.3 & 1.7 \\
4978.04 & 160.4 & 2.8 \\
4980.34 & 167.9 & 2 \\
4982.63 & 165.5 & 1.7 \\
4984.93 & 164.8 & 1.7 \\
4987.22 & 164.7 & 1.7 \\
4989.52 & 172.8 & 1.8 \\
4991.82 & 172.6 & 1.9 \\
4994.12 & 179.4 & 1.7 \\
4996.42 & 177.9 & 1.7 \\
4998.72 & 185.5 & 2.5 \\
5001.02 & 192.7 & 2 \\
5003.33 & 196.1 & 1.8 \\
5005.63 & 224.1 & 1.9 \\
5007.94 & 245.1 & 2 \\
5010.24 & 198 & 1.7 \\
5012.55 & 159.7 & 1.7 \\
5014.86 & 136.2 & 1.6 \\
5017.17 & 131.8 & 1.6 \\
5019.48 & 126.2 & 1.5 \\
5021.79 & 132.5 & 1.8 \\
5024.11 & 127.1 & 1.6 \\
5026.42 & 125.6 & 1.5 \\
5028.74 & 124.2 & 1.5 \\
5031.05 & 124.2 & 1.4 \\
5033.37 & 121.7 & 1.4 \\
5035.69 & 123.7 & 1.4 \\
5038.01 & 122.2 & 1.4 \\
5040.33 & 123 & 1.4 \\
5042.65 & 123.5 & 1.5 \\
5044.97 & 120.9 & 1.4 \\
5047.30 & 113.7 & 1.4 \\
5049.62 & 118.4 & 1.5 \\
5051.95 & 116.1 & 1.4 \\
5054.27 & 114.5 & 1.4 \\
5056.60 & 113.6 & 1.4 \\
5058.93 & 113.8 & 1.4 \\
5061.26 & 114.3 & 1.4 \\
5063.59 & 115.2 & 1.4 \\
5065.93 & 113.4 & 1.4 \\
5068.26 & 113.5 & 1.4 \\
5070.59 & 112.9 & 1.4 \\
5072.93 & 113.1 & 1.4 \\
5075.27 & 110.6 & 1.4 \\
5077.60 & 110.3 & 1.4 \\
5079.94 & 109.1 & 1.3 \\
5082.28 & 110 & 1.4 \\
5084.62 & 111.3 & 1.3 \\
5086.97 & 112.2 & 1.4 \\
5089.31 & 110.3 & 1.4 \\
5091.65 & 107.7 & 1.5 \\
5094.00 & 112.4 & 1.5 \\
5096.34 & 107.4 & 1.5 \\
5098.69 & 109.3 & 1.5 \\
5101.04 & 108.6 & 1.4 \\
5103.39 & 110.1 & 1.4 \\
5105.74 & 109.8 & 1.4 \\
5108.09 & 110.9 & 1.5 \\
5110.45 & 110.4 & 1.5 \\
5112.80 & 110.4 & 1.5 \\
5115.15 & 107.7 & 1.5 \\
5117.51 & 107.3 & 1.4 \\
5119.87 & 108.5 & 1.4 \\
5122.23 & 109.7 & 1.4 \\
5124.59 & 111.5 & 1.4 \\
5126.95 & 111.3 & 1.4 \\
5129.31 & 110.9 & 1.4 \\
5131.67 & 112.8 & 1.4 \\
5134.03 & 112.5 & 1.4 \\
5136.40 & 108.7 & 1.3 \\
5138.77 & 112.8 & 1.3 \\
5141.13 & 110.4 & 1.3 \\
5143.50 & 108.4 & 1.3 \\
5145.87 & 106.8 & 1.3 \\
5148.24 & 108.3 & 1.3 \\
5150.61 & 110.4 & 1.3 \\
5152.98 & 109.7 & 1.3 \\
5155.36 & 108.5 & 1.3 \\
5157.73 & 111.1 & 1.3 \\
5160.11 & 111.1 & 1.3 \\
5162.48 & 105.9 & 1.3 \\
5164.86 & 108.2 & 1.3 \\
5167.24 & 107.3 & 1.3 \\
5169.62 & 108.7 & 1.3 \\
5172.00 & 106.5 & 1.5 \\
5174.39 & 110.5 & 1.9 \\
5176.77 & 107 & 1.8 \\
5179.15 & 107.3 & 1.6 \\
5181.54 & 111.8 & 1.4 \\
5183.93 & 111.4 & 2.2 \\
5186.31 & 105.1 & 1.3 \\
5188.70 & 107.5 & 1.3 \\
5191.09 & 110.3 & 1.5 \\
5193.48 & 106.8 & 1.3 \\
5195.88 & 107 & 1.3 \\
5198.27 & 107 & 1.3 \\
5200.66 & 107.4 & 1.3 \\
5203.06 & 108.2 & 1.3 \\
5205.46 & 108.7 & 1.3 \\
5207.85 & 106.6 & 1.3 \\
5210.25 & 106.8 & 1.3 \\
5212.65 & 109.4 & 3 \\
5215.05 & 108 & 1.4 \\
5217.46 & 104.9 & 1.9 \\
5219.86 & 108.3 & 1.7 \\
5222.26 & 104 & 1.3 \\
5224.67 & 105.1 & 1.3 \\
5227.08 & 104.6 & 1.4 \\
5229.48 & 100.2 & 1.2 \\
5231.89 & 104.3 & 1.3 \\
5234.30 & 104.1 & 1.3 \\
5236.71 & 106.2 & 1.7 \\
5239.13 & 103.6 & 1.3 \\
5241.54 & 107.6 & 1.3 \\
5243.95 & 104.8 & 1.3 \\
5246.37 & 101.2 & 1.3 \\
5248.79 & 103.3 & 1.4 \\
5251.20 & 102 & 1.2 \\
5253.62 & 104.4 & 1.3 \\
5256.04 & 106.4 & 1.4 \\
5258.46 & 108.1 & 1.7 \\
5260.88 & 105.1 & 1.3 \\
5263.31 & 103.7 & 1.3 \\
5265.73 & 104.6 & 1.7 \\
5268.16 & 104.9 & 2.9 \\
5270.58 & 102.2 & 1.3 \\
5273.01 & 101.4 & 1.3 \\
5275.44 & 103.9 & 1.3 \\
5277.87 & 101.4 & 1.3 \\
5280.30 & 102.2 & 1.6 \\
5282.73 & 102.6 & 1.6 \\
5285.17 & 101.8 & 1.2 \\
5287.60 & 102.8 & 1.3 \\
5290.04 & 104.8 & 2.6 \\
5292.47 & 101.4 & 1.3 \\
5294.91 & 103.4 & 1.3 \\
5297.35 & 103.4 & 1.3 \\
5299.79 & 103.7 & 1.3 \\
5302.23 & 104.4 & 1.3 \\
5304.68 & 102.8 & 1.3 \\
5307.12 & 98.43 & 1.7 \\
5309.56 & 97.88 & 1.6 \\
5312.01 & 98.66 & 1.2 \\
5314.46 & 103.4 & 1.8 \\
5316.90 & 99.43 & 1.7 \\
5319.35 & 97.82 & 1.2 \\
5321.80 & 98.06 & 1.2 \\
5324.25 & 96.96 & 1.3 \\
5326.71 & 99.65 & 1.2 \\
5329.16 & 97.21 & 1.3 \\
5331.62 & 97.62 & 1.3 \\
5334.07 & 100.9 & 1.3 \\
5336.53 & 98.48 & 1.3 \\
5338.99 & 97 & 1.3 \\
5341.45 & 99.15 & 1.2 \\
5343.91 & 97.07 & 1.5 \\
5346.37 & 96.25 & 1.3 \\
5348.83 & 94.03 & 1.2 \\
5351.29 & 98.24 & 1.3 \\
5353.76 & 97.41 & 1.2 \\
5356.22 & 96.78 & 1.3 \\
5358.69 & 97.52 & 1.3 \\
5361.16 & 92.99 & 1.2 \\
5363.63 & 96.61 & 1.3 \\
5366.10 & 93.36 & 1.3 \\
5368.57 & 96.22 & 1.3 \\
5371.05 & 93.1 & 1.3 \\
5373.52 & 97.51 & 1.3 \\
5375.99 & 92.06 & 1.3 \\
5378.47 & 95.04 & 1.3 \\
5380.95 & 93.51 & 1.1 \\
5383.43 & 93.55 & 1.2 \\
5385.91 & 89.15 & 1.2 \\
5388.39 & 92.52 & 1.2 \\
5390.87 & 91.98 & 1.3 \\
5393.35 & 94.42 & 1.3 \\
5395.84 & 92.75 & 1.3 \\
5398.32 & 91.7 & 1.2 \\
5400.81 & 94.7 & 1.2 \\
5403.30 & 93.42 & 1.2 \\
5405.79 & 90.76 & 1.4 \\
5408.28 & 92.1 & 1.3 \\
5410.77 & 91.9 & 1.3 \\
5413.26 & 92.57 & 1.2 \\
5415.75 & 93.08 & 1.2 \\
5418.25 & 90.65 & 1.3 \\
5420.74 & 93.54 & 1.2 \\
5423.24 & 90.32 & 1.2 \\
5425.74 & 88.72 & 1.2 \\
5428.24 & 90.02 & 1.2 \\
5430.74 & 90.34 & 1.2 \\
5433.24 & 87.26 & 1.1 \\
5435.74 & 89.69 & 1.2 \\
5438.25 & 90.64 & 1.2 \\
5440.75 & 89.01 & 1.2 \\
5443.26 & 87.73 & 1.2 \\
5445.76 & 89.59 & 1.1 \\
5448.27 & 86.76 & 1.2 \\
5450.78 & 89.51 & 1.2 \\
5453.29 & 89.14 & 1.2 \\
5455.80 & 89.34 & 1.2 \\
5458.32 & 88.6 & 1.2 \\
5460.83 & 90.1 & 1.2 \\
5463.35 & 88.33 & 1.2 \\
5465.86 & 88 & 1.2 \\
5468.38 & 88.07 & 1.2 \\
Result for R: 0.24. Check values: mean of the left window 150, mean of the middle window 112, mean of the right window 104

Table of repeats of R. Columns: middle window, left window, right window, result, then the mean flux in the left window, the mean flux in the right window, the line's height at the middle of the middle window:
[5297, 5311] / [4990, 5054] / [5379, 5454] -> 0.06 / 149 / 91.1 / 108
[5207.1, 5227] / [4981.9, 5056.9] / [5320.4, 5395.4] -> 0.11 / 150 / 95.8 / 118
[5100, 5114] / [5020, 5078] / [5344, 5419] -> 0.04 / 119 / 93.9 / 114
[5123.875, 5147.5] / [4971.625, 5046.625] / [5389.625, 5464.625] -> 0.23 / 156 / 90.6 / 136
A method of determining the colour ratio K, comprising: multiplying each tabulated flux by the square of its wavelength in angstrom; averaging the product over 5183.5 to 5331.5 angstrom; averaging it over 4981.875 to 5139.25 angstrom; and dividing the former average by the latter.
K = 0.9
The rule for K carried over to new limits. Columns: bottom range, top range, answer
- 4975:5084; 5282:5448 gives 0.77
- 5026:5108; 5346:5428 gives 0.92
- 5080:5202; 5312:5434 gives 0.95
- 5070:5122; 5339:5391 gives 0.96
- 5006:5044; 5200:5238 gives 0.81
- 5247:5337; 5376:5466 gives 0.94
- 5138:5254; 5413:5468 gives 0.92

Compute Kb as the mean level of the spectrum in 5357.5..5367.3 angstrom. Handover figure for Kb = 95.1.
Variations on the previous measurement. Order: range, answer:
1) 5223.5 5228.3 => 105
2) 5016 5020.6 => 129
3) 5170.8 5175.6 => 108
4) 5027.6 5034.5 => 123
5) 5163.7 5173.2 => 108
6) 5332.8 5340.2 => 98.8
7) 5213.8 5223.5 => 106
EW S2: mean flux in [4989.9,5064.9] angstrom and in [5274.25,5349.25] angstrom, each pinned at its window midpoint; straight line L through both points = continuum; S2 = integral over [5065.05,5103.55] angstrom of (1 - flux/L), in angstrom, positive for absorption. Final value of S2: 7.0 angstrom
